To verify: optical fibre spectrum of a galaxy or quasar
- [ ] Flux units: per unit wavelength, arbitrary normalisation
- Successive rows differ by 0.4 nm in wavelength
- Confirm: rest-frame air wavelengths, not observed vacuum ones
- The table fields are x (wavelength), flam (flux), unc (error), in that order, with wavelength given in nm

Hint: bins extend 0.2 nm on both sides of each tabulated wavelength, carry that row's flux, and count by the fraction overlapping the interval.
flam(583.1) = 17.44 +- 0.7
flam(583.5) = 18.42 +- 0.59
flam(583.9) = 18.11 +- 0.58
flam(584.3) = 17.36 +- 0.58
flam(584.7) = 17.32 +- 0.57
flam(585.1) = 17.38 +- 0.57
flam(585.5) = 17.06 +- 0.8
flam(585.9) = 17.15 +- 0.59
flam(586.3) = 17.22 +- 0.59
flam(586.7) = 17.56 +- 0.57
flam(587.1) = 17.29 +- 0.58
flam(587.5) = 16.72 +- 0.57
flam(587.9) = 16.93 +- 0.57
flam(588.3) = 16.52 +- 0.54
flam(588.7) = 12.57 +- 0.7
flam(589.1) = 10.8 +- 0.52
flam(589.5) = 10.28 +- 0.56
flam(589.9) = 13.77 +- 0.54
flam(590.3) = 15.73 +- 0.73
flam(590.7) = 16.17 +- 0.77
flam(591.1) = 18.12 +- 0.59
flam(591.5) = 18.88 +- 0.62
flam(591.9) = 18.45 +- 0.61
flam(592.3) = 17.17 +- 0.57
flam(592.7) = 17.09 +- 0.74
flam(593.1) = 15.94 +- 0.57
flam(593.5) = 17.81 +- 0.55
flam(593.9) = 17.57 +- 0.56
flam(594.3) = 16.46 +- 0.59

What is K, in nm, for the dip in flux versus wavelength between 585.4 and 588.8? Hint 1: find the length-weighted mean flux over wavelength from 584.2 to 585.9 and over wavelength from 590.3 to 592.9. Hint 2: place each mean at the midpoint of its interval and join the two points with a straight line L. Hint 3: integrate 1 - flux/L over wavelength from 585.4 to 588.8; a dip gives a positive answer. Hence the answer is 0.13 nm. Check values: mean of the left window 17.3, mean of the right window 17.5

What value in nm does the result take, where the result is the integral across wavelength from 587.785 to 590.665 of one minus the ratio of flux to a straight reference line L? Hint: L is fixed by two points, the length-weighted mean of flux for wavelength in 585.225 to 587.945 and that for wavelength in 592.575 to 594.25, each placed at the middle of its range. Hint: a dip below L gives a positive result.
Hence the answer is 0.550 nm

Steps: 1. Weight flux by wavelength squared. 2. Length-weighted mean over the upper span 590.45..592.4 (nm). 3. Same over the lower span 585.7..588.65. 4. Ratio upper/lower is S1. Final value 1.07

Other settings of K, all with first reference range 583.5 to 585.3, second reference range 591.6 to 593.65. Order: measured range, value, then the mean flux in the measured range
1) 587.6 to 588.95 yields 0.17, 15.3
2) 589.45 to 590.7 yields 0.24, 14.1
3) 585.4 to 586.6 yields 0.03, 17.2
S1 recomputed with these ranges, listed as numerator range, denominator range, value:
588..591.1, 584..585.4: 0.82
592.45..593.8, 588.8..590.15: 1.45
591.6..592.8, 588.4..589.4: 1.49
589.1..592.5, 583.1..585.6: 0.92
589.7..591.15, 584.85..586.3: 0.93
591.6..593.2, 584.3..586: 1.03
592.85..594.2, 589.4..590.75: 1.23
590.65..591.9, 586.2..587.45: 1.06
